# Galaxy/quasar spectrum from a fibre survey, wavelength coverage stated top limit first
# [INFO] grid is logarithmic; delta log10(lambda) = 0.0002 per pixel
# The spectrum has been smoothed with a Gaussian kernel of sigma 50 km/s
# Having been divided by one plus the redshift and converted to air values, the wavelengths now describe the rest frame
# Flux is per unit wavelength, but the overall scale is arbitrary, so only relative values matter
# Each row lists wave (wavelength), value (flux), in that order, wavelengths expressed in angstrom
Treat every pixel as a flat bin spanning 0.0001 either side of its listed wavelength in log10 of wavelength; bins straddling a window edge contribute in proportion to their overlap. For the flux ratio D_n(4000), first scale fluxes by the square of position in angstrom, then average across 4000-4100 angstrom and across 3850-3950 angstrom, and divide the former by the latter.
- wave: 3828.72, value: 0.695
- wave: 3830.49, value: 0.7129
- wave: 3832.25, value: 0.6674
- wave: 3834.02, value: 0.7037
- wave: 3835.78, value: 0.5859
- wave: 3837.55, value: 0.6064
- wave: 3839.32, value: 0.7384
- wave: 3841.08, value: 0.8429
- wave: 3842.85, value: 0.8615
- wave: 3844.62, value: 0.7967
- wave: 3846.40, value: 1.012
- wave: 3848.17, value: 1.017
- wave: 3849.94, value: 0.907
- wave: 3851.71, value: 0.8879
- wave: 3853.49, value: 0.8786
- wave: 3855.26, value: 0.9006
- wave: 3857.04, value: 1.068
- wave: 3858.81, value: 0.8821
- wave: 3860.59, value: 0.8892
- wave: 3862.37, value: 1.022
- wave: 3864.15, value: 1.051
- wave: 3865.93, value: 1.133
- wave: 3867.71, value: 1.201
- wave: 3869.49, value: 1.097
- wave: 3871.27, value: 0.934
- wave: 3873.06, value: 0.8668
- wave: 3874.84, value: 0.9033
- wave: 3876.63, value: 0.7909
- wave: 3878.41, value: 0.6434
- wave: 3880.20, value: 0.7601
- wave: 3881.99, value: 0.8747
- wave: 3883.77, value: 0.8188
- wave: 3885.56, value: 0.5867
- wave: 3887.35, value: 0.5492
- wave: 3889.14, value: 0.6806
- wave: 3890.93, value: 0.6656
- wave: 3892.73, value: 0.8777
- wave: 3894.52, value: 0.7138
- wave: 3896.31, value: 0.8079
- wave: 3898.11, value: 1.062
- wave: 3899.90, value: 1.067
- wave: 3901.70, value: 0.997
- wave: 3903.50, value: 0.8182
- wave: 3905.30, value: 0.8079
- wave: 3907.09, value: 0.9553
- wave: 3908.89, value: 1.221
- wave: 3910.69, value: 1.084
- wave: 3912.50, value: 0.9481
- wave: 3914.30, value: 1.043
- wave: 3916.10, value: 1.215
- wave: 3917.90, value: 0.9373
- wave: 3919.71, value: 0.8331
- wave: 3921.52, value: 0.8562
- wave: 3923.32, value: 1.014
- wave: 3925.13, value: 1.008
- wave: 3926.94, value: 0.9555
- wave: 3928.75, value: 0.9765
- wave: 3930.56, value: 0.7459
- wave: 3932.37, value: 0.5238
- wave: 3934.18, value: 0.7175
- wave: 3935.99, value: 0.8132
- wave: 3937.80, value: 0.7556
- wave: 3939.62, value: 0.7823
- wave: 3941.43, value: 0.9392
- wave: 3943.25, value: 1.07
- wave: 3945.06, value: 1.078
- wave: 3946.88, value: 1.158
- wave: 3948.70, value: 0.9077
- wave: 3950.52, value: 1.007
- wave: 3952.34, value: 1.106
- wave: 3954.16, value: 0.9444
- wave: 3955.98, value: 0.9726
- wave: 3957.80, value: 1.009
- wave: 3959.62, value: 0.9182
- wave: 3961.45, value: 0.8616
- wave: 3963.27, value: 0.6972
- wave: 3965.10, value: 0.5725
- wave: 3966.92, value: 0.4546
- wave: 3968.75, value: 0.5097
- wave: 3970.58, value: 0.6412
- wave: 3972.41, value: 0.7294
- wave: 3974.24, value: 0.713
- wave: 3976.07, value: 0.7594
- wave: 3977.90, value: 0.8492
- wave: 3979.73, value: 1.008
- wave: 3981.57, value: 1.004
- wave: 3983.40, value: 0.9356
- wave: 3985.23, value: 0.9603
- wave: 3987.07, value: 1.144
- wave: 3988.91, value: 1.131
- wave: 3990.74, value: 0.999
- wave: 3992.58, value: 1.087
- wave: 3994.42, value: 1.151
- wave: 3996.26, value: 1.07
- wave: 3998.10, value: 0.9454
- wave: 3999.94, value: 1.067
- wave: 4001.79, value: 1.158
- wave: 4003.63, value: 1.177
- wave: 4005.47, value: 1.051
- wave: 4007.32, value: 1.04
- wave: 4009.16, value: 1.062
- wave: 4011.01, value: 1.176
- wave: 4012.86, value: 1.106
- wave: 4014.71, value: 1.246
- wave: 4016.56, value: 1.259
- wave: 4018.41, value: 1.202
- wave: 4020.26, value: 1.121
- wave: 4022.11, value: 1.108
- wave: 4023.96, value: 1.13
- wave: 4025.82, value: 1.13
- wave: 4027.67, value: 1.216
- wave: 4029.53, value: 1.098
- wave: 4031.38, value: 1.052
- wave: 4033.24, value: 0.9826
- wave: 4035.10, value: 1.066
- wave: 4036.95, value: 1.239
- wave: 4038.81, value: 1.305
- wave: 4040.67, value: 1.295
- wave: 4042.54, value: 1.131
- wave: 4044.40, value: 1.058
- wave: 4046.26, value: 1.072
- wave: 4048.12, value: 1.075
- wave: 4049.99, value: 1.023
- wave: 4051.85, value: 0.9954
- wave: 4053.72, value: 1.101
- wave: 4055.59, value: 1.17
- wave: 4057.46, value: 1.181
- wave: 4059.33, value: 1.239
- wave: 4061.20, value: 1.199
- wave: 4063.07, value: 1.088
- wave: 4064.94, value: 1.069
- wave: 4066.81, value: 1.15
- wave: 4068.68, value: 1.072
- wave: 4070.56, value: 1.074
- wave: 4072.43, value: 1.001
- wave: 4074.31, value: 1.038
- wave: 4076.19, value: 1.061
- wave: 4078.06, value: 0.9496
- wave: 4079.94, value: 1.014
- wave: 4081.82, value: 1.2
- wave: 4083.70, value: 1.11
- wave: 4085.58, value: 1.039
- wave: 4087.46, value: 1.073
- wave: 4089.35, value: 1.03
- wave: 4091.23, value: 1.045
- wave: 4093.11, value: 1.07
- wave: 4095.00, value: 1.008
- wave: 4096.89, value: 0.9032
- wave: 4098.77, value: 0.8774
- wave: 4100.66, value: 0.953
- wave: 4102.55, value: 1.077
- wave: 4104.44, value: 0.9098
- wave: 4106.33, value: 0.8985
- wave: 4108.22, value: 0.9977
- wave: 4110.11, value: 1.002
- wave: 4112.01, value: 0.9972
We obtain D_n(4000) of 1.31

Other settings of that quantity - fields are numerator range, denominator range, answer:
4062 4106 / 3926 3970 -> 1.30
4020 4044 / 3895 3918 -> 1.22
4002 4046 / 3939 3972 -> 1.36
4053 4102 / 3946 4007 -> 1.20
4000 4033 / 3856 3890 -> 1.38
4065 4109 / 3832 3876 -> 1.28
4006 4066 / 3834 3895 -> 1.45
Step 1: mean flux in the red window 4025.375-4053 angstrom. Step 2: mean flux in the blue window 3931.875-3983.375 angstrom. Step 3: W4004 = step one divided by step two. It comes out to 1.3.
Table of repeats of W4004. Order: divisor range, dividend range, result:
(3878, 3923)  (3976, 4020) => 1.22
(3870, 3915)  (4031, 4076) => 1.29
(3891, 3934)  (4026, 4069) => 1.22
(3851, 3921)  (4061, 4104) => 1.15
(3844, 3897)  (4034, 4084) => 1.27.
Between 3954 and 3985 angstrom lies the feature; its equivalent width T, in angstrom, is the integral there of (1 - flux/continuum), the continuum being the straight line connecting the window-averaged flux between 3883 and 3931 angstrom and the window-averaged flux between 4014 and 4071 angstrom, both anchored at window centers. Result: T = 6.4 angstrom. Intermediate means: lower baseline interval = 0.9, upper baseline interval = 1.13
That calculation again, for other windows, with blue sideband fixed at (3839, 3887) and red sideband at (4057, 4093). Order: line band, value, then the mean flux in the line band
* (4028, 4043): -1.41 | 1.15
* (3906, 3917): -1.52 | 1.07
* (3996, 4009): -0.64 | 1.07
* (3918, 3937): 2.15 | 0.848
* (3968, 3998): 2.51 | 0.922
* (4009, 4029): -2.44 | 1.16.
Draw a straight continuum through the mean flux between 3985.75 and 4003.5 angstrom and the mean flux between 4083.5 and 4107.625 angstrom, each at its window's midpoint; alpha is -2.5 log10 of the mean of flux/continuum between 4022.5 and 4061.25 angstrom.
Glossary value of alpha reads -0.09 mag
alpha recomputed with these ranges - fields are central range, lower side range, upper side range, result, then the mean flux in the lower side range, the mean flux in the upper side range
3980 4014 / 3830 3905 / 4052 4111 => -0.103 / 0.855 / 1.05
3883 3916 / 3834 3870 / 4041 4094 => 0.083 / 0.912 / 1.09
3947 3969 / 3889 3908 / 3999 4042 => 0.173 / 0.867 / 1.14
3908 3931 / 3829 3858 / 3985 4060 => -0.050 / 0.822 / 1.12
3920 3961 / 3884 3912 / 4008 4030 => 0.052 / 0.86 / 1.15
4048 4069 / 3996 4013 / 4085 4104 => -0.081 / 1.08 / 1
